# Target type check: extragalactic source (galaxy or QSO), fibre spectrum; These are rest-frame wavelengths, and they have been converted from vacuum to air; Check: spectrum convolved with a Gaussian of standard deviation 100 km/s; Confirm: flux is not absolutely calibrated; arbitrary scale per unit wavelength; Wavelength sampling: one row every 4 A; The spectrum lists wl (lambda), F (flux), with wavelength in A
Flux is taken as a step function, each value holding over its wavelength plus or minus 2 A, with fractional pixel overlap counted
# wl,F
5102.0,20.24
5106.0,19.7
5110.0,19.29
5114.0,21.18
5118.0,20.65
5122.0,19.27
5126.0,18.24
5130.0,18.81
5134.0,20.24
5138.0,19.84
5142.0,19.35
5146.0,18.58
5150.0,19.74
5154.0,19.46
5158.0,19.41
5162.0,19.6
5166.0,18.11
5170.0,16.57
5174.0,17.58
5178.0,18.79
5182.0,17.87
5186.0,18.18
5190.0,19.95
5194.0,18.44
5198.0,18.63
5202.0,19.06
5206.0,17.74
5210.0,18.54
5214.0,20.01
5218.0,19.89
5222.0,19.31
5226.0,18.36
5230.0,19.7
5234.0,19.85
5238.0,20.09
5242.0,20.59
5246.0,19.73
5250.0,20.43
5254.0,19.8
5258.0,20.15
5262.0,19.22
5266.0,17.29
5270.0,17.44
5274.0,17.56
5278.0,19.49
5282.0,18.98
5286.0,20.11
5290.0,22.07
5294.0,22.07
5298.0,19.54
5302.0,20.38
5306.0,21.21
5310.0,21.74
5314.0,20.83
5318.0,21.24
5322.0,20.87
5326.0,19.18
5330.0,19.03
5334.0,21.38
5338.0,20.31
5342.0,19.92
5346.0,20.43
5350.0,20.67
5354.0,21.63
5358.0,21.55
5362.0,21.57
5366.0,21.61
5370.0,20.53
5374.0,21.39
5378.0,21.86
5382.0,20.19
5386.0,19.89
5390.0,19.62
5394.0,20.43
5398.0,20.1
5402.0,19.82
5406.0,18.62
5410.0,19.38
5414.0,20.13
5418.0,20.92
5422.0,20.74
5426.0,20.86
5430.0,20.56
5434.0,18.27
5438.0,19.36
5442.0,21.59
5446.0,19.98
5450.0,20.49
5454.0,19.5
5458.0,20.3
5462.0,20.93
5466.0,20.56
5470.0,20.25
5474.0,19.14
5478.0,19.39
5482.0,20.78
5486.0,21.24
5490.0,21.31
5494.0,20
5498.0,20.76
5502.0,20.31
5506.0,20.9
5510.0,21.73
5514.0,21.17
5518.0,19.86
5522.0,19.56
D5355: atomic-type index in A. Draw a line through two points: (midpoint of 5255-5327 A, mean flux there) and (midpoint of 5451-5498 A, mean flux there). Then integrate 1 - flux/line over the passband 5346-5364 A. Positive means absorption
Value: -1.0 A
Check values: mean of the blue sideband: 20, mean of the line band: 21.3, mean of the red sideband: 20.3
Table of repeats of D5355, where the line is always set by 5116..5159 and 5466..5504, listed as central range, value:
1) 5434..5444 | 0.1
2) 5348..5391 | -2.0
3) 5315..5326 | -0.4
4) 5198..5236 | 1.0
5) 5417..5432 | -0.4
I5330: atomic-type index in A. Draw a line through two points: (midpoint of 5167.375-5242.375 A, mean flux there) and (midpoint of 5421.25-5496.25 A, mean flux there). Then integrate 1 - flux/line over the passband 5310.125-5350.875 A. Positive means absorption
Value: -1.8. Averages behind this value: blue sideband 18.9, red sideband 20.3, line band 20.4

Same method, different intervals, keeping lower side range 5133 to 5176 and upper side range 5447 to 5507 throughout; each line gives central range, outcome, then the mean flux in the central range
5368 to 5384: -0.9 A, 21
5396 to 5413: 0.4 A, 19.5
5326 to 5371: -2.1 A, 20.7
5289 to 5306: -1.2 A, 21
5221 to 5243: -0.4 A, 19.6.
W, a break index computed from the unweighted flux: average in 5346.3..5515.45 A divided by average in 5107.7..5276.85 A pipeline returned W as 1.07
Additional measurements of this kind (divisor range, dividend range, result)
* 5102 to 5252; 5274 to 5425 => 1.07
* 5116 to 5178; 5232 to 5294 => 1.03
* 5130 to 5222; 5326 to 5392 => 1.09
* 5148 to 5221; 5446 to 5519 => 1.09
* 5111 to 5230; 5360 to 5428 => 1.07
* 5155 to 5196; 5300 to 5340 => 1.12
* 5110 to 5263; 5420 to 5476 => 1.05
